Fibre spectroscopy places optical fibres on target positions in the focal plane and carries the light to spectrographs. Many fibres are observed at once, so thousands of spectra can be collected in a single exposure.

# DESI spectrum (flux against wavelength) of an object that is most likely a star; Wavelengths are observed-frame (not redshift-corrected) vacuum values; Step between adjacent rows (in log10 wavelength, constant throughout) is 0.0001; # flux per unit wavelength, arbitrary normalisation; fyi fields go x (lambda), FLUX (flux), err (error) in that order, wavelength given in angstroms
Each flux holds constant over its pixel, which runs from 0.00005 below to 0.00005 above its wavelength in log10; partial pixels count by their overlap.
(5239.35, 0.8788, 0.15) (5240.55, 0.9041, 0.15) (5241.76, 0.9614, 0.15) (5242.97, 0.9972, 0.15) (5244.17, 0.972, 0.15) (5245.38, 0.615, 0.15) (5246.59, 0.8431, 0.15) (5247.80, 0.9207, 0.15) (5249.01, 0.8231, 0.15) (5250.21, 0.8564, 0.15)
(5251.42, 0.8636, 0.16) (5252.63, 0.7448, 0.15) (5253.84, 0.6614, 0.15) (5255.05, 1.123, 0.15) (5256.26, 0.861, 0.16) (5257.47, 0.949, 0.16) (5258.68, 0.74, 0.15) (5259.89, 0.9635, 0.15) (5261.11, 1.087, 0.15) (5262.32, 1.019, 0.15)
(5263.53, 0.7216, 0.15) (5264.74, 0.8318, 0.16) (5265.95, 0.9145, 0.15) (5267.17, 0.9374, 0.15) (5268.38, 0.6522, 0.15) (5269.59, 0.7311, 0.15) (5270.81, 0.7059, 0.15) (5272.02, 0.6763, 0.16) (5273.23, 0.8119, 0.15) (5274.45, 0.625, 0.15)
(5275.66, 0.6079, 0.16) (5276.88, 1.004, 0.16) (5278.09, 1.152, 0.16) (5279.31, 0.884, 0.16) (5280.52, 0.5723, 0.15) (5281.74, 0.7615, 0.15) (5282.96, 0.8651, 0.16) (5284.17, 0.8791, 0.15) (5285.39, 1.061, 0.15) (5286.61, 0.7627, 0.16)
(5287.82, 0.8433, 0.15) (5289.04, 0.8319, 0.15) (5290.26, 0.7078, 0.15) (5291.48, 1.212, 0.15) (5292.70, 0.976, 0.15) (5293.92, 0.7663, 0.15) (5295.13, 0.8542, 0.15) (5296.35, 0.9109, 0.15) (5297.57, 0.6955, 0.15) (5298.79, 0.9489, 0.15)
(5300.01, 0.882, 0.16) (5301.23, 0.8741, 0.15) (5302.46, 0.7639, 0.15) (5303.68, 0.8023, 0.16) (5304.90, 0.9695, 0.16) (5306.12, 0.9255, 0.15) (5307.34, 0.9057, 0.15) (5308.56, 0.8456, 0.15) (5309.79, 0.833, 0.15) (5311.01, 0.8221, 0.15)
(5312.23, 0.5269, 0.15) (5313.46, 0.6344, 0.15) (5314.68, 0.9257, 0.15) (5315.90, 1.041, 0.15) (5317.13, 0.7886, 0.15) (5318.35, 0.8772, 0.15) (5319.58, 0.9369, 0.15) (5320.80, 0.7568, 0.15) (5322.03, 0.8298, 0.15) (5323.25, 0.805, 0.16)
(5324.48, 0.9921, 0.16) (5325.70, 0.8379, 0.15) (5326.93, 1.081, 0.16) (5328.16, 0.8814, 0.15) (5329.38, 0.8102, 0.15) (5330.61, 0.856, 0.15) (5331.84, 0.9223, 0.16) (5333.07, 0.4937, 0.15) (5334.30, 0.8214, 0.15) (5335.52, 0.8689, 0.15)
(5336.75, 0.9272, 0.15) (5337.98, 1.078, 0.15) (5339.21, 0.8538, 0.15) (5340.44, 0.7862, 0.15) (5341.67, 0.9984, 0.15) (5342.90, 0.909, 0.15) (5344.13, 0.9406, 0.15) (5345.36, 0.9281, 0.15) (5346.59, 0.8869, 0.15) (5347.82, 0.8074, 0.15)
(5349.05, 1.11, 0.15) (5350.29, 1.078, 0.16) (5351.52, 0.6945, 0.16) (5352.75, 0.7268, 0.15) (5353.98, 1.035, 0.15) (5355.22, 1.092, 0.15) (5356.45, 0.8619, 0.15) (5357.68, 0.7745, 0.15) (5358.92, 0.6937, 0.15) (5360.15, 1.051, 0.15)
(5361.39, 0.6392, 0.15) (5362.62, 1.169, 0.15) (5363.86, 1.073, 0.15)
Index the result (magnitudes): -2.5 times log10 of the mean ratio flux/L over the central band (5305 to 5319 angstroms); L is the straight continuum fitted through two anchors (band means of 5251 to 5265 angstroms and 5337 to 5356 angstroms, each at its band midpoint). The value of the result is 0.09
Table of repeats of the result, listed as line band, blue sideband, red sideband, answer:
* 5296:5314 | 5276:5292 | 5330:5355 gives 0.08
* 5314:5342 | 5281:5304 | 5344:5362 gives 0.00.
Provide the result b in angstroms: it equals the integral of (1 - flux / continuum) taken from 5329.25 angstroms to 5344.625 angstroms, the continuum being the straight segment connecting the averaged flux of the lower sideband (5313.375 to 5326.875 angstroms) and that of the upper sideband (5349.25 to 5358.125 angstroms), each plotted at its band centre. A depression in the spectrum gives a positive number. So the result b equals 0.4 angstroms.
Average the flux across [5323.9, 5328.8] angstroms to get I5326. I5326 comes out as 0.948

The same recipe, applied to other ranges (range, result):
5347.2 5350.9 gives 0.997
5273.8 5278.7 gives 0.846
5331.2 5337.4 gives 0.808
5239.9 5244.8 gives 0.957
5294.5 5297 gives 0.881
